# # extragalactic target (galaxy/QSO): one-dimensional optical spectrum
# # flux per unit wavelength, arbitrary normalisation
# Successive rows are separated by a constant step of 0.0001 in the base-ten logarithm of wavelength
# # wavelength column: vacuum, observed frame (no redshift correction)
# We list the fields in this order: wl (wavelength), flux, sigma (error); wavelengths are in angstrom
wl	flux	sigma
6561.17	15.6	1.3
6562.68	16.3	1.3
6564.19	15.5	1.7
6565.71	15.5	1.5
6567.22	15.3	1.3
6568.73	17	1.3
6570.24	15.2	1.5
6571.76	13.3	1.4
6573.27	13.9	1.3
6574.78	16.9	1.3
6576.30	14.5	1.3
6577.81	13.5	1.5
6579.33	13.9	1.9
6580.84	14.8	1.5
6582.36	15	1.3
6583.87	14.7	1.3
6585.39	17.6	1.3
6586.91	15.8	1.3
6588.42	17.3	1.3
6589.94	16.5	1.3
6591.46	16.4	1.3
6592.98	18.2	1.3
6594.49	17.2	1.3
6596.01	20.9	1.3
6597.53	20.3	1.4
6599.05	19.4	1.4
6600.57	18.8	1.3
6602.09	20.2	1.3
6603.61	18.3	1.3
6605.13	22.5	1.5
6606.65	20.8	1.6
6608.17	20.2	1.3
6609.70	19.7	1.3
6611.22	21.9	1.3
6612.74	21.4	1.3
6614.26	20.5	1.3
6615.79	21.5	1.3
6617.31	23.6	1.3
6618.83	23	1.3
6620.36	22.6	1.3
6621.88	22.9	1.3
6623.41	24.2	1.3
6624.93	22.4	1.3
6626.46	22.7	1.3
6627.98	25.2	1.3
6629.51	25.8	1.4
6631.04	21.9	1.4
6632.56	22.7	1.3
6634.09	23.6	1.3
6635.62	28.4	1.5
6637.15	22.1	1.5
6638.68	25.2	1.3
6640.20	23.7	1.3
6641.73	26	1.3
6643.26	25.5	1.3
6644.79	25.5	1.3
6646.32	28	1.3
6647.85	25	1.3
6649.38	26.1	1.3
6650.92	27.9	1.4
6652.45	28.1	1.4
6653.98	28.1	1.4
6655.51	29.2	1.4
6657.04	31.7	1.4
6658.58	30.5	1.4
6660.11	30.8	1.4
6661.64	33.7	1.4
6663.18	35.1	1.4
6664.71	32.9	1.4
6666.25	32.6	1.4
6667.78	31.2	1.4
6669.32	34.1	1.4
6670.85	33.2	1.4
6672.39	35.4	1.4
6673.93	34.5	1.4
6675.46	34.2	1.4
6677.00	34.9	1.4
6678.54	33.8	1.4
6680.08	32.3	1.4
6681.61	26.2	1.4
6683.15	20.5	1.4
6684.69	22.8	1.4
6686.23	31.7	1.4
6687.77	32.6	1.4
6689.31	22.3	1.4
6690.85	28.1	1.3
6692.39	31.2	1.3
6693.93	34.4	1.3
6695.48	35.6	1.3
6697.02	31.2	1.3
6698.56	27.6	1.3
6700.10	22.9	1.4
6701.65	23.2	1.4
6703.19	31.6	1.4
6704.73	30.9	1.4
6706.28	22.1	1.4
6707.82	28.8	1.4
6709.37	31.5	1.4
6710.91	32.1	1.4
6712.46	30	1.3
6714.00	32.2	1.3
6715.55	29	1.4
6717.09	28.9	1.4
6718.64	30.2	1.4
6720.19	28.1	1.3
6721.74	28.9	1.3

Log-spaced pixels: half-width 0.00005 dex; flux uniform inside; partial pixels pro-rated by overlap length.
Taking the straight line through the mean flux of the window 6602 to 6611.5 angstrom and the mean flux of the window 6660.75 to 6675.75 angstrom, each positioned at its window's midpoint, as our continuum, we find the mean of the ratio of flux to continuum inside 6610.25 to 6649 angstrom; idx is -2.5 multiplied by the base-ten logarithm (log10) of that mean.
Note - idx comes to 0.06 mag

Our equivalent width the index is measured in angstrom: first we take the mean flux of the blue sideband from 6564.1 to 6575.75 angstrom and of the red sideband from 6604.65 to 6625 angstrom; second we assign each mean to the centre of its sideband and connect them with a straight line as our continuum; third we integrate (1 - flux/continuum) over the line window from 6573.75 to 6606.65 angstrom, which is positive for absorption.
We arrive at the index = 1.8 angstrom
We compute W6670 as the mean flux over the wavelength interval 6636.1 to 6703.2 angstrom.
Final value 29.4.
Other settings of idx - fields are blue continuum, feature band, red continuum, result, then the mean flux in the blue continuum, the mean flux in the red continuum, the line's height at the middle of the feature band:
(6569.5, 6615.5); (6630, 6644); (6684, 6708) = -0.09 mag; 17.7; 28.6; 22.4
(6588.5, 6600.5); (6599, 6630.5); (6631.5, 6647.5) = -0.02 mag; 18.4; 25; 21.4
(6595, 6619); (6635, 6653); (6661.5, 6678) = 0.10 mag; 20.7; 33.8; 28.4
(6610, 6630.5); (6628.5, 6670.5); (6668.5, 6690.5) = -0.05 mag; 22.8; 30.6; 26.6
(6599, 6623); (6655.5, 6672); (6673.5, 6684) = -0.14 mag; 21.2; 30.8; 28.6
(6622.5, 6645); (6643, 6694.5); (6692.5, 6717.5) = -0.13 mag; 24.3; 29.6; 26.9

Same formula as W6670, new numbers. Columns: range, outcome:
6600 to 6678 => 26.3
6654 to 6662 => 30.8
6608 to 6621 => 21.6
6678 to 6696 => 29.1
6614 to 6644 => 23.7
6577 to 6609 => 17.7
